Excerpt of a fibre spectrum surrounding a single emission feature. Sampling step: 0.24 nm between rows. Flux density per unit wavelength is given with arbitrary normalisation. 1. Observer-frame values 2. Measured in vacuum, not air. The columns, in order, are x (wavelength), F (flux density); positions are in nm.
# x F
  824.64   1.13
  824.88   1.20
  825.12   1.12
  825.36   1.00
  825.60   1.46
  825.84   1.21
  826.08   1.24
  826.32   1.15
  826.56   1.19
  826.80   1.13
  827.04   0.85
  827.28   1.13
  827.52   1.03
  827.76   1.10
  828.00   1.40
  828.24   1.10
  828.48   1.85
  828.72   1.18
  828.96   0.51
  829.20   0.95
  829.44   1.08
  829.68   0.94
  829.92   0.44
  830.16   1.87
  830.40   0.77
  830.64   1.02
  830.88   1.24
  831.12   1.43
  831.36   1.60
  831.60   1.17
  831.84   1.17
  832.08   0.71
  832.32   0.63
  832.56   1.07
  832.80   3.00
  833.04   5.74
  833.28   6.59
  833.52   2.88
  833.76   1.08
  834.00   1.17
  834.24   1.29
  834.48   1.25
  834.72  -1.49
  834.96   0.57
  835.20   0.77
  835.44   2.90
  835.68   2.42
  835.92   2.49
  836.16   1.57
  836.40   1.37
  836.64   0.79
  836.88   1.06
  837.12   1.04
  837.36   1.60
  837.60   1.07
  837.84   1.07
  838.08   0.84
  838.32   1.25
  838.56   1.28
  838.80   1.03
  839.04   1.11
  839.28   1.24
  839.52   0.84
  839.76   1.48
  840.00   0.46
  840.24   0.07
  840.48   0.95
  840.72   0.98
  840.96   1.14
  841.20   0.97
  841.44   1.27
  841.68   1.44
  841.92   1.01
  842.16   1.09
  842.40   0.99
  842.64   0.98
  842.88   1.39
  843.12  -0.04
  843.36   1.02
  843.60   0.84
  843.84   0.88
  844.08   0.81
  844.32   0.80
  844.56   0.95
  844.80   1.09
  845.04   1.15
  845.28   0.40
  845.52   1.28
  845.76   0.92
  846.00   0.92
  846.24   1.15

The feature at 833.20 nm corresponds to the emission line Halpha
